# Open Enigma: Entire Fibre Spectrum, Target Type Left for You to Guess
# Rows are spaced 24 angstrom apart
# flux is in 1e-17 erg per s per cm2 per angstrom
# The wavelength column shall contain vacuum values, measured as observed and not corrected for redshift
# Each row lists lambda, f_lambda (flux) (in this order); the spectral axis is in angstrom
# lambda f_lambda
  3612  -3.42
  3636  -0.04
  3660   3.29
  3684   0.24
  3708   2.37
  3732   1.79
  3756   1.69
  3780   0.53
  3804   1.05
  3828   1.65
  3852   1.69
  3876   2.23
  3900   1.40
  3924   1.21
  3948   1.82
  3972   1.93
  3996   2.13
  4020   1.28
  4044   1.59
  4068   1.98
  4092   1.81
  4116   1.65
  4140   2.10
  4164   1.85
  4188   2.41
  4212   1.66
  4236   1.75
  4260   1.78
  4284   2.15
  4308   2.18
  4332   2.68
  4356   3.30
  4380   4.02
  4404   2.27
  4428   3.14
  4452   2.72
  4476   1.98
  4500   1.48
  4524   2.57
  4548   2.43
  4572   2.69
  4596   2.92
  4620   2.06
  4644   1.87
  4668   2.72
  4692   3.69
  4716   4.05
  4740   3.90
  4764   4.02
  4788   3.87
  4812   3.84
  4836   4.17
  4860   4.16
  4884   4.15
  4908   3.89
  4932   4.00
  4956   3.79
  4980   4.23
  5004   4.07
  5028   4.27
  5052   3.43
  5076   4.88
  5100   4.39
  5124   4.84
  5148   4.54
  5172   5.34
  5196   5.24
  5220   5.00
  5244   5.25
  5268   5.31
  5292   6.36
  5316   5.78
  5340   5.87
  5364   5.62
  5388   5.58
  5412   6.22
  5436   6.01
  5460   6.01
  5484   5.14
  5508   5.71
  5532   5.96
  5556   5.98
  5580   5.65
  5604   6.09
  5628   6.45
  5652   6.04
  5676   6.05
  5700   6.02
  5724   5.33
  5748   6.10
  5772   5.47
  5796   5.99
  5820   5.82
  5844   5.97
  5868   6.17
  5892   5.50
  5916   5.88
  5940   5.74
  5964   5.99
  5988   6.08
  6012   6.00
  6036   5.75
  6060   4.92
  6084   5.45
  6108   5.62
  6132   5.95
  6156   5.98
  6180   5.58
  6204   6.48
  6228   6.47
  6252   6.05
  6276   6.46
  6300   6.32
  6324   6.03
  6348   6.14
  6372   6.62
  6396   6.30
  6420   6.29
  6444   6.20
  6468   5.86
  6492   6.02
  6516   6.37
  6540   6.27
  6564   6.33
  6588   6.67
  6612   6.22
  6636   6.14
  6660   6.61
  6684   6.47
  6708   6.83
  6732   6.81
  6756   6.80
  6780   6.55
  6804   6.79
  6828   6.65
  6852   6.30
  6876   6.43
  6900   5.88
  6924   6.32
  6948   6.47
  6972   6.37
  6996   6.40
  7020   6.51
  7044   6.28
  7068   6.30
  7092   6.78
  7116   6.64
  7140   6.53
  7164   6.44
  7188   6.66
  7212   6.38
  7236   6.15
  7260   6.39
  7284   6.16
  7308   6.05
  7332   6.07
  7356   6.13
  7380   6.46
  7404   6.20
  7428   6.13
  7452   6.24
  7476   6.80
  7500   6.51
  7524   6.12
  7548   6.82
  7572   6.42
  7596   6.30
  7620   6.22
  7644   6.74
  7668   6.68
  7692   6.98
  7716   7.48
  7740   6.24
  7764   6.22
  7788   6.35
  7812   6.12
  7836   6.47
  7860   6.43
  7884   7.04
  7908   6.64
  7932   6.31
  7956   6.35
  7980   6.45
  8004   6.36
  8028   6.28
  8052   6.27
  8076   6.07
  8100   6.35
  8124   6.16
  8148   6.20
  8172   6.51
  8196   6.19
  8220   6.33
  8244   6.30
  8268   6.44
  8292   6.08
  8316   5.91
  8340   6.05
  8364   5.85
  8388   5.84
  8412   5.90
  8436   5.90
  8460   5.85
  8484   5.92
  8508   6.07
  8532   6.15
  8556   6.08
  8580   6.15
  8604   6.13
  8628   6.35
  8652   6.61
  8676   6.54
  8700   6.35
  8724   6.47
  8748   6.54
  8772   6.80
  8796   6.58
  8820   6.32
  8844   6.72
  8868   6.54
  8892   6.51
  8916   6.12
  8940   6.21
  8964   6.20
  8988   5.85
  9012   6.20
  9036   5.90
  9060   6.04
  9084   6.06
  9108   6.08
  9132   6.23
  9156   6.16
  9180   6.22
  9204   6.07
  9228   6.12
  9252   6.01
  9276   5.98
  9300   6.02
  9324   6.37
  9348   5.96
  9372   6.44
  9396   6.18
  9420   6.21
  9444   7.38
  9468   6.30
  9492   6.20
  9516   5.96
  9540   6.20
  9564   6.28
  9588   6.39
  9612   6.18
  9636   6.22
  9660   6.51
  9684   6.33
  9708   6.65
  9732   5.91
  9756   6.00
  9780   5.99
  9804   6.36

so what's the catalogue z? 0.17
